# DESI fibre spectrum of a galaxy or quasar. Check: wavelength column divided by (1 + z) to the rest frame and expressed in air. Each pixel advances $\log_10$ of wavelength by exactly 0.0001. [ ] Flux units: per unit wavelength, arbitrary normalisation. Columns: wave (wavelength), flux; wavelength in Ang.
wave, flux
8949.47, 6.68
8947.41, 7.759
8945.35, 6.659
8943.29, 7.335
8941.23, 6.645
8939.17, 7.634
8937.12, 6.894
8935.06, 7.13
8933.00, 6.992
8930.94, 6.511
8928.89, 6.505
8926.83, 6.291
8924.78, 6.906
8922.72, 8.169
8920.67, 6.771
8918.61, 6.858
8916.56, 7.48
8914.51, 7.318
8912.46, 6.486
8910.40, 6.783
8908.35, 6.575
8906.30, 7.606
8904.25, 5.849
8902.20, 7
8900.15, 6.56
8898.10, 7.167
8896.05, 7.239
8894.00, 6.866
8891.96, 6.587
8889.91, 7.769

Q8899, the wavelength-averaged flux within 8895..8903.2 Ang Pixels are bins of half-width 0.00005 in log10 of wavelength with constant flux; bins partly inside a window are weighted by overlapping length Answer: 6.99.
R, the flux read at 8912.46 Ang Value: 6.486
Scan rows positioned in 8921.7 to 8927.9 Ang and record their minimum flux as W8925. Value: 6.291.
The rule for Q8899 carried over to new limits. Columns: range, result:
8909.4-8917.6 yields 7.02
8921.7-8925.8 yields 7.53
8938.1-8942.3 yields 7.15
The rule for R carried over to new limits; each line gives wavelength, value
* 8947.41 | 7.759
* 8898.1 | 7.167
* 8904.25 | 5.849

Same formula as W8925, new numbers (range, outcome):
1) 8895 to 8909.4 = 5.849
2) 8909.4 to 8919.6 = 6.486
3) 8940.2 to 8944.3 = 6.645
